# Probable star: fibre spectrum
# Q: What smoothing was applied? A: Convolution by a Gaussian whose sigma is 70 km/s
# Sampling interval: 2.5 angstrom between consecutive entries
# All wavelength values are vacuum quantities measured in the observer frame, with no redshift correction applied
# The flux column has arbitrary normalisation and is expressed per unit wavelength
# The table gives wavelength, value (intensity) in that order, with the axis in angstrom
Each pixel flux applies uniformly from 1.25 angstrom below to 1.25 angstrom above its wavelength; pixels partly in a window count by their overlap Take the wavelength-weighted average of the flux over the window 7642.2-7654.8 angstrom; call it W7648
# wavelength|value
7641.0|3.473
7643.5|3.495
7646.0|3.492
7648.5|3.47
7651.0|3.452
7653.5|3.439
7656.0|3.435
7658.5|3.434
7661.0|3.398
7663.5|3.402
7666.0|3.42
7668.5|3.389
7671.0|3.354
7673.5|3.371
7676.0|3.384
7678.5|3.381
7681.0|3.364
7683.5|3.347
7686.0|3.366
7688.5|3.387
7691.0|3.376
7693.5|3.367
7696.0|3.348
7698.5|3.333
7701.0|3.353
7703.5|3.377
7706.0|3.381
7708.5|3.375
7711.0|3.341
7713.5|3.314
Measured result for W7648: 3.47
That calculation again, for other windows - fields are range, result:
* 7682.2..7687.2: 3.36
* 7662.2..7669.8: 3.4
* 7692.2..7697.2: 3.36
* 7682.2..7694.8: 3.37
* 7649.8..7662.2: 3.43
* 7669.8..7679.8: 3.37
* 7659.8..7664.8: 3.4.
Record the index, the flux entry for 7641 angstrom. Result 3.473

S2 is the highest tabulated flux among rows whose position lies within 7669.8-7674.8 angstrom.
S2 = 3.371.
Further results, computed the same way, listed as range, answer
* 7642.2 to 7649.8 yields 3.495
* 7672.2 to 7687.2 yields 3.384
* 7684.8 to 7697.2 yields 3.387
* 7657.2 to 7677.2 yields 3.434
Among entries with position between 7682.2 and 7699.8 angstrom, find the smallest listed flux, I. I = 3.333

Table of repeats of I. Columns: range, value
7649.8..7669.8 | 3.389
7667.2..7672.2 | 3.354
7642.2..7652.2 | 3.452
